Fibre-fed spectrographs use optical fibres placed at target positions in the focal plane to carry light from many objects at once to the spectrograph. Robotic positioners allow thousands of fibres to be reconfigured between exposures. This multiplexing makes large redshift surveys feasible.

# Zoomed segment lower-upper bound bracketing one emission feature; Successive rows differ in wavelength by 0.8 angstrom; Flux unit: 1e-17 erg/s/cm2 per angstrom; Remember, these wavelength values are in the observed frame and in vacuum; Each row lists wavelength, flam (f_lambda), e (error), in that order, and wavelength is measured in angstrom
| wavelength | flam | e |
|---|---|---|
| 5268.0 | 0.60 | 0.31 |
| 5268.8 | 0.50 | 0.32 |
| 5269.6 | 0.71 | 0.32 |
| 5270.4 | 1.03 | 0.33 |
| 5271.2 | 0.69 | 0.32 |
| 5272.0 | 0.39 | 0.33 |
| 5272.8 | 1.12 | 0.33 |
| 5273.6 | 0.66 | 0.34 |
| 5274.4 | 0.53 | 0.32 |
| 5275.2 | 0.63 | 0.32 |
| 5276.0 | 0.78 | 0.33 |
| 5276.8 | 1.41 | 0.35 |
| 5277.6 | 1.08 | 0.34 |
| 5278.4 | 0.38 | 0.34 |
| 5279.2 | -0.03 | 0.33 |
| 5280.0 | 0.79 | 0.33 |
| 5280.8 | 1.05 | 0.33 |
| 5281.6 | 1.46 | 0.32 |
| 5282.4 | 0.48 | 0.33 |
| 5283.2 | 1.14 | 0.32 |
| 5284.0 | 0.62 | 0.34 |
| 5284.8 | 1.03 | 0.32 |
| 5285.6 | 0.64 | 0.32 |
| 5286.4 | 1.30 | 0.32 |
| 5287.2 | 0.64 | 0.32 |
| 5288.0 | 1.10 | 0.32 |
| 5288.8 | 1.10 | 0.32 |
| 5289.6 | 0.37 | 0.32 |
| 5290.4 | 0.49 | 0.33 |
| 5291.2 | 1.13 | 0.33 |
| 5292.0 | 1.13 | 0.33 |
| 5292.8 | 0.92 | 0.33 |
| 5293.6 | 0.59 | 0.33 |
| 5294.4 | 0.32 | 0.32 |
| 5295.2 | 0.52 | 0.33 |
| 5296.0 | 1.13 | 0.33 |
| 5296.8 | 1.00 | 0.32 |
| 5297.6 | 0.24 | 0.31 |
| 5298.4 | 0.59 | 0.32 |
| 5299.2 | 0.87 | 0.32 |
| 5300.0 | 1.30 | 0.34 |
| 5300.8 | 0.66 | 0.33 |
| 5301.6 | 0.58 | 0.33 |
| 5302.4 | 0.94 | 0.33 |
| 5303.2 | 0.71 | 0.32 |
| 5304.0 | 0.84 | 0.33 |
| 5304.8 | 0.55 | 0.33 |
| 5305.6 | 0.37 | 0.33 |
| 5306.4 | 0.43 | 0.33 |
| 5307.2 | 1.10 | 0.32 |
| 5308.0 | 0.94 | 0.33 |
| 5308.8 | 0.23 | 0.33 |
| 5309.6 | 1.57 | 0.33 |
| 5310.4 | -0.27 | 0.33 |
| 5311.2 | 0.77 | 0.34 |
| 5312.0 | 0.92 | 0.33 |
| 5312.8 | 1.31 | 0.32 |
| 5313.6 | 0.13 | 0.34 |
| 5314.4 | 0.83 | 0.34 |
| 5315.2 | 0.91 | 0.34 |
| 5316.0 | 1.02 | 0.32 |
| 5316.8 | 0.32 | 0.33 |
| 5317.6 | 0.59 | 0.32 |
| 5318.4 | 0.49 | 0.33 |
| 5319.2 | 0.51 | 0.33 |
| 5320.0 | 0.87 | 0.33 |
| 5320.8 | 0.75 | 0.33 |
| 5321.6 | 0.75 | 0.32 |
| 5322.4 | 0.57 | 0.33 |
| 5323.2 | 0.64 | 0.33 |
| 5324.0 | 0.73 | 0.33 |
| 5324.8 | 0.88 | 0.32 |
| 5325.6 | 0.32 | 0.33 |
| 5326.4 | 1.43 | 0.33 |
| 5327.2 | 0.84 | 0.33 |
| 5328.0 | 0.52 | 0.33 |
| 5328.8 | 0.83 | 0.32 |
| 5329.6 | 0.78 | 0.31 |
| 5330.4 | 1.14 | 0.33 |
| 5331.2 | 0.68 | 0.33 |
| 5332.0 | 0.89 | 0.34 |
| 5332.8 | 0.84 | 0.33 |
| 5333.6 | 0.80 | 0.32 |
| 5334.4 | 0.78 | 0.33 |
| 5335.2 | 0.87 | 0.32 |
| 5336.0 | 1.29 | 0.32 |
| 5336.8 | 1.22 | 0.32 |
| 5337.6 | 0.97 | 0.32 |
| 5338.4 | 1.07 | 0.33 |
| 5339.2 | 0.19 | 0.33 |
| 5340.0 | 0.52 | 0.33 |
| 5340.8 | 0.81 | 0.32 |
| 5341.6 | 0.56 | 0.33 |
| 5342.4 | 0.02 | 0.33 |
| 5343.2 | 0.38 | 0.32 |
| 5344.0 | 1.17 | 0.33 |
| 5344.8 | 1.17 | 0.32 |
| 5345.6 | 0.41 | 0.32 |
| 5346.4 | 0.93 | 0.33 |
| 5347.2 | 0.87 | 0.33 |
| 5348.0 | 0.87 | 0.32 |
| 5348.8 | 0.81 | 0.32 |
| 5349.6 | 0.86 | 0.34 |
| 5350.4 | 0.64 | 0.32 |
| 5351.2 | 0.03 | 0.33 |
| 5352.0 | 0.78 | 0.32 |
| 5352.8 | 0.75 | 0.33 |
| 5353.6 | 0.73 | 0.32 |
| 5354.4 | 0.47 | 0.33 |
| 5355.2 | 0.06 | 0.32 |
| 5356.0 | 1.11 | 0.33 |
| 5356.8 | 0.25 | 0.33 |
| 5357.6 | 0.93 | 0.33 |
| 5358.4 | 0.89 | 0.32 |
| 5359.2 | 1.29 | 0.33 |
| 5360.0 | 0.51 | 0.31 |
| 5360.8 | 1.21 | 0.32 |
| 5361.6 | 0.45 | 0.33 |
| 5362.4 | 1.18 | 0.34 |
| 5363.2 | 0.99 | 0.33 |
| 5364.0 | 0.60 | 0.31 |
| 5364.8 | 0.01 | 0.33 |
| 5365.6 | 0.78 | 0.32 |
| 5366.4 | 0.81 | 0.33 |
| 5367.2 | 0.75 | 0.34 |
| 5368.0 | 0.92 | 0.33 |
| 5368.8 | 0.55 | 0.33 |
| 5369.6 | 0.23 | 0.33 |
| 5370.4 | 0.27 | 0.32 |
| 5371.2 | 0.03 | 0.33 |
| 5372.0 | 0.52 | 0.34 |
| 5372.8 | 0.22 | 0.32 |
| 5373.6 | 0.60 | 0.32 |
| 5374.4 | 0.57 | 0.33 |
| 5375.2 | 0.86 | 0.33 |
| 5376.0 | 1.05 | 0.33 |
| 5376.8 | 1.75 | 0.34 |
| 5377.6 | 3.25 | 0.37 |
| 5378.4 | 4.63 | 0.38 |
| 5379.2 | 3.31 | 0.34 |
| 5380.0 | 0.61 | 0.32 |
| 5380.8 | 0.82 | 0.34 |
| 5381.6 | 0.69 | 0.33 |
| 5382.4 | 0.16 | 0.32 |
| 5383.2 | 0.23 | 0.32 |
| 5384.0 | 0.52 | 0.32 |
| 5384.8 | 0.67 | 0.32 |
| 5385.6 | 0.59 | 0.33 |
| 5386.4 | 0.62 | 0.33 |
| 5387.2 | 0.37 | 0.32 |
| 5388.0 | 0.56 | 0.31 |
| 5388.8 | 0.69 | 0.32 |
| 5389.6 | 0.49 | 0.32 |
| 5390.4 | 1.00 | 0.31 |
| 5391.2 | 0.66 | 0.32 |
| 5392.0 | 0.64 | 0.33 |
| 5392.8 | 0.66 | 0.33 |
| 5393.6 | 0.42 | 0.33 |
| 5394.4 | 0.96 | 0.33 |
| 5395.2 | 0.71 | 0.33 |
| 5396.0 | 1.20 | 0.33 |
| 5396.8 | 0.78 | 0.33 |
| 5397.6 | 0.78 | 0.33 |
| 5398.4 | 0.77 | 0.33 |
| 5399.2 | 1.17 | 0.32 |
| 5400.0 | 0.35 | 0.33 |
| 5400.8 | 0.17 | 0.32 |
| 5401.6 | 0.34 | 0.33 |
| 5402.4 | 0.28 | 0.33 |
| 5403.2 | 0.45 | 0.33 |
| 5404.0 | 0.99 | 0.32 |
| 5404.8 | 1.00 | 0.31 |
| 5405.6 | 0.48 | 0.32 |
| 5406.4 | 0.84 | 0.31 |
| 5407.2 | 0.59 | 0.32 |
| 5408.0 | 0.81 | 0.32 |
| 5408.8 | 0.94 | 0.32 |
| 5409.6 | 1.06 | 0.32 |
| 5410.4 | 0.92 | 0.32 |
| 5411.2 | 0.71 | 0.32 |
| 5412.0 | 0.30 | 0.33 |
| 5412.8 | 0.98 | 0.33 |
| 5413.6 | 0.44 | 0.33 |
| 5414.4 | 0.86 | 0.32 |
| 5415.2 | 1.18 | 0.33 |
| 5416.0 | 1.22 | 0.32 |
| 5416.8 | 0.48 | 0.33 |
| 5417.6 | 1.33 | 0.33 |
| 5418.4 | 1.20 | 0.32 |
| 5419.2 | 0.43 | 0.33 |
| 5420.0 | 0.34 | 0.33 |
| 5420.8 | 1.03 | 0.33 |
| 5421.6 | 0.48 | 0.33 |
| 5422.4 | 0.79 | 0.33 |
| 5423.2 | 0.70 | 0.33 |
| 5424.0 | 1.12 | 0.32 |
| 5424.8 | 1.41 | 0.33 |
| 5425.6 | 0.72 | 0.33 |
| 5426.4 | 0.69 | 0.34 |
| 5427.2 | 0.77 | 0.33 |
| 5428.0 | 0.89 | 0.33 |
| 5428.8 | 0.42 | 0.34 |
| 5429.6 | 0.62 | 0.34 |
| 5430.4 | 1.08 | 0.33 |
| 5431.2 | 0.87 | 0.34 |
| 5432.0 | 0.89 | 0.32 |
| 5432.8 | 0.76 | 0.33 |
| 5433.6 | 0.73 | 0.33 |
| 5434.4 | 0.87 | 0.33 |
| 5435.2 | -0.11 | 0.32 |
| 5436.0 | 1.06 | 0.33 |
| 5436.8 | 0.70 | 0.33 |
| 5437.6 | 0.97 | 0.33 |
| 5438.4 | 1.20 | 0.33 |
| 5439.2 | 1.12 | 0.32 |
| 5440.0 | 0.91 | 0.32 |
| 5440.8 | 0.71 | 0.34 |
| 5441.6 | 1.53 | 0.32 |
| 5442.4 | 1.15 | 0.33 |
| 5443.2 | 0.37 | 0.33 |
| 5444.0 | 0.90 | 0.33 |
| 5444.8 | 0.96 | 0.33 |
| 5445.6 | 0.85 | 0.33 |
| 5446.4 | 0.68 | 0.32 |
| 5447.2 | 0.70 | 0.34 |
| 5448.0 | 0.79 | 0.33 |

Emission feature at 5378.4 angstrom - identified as H-beta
